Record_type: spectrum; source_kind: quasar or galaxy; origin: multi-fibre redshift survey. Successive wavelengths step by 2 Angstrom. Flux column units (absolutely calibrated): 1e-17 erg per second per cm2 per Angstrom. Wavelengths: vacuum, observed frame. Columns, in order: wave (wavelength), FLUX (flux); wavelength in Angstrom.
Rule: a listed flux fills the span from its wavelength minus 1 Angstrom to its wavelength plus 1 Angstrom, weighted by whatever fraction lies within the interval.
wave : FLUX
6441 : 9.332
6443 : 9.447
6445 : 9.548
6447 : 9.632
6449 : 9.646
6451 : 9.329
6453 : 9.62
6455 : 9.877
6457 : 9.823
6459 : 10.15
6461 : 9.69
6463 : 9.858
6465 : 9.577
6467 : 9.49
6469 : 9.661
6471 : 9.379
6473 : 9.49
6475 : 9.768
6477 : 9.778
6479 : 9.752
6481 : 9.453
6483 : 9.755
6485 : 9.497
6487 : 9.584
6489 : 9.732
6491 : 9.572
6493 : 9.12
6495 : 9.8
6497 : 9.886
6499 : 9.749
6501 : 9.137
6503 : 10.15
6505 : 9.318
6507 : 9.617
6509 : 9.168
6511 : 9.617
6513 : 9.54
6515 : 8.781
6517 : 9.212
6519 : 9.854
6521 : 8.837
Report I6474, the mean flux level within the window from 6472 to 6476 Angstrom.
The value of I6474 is 9.63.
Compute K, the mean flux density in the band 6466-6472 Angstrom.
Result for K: 9.51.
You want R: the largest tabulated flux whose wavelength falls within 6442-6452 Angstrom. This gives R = 9.646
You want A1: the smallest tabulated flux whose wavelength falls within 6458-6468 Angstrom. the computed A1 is 9.49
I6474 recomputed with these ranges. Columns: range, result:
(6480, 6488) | 9.57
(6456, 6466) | 9.82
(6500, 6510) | 9.48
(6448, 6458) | 9.66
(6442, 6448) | 9.54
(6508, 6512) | 9.39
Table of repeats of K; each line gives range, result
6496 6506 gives 9.65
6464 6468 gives 9.53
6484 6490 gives 9.6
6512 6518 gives 9.18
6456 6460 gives 9.99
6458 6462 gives 9.92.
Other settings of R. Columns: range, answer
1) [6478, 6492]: 9.755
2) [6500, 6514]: 10.15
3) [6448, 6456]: 9.877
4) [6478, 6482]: 9.752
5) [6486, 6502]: 9.886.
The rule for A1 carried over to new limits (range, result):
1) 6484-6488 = 9.497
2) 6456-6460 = 9.823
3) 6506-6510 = 9.168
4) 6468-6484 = 9.379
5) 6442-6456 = 9.329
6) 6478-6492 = 9.453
